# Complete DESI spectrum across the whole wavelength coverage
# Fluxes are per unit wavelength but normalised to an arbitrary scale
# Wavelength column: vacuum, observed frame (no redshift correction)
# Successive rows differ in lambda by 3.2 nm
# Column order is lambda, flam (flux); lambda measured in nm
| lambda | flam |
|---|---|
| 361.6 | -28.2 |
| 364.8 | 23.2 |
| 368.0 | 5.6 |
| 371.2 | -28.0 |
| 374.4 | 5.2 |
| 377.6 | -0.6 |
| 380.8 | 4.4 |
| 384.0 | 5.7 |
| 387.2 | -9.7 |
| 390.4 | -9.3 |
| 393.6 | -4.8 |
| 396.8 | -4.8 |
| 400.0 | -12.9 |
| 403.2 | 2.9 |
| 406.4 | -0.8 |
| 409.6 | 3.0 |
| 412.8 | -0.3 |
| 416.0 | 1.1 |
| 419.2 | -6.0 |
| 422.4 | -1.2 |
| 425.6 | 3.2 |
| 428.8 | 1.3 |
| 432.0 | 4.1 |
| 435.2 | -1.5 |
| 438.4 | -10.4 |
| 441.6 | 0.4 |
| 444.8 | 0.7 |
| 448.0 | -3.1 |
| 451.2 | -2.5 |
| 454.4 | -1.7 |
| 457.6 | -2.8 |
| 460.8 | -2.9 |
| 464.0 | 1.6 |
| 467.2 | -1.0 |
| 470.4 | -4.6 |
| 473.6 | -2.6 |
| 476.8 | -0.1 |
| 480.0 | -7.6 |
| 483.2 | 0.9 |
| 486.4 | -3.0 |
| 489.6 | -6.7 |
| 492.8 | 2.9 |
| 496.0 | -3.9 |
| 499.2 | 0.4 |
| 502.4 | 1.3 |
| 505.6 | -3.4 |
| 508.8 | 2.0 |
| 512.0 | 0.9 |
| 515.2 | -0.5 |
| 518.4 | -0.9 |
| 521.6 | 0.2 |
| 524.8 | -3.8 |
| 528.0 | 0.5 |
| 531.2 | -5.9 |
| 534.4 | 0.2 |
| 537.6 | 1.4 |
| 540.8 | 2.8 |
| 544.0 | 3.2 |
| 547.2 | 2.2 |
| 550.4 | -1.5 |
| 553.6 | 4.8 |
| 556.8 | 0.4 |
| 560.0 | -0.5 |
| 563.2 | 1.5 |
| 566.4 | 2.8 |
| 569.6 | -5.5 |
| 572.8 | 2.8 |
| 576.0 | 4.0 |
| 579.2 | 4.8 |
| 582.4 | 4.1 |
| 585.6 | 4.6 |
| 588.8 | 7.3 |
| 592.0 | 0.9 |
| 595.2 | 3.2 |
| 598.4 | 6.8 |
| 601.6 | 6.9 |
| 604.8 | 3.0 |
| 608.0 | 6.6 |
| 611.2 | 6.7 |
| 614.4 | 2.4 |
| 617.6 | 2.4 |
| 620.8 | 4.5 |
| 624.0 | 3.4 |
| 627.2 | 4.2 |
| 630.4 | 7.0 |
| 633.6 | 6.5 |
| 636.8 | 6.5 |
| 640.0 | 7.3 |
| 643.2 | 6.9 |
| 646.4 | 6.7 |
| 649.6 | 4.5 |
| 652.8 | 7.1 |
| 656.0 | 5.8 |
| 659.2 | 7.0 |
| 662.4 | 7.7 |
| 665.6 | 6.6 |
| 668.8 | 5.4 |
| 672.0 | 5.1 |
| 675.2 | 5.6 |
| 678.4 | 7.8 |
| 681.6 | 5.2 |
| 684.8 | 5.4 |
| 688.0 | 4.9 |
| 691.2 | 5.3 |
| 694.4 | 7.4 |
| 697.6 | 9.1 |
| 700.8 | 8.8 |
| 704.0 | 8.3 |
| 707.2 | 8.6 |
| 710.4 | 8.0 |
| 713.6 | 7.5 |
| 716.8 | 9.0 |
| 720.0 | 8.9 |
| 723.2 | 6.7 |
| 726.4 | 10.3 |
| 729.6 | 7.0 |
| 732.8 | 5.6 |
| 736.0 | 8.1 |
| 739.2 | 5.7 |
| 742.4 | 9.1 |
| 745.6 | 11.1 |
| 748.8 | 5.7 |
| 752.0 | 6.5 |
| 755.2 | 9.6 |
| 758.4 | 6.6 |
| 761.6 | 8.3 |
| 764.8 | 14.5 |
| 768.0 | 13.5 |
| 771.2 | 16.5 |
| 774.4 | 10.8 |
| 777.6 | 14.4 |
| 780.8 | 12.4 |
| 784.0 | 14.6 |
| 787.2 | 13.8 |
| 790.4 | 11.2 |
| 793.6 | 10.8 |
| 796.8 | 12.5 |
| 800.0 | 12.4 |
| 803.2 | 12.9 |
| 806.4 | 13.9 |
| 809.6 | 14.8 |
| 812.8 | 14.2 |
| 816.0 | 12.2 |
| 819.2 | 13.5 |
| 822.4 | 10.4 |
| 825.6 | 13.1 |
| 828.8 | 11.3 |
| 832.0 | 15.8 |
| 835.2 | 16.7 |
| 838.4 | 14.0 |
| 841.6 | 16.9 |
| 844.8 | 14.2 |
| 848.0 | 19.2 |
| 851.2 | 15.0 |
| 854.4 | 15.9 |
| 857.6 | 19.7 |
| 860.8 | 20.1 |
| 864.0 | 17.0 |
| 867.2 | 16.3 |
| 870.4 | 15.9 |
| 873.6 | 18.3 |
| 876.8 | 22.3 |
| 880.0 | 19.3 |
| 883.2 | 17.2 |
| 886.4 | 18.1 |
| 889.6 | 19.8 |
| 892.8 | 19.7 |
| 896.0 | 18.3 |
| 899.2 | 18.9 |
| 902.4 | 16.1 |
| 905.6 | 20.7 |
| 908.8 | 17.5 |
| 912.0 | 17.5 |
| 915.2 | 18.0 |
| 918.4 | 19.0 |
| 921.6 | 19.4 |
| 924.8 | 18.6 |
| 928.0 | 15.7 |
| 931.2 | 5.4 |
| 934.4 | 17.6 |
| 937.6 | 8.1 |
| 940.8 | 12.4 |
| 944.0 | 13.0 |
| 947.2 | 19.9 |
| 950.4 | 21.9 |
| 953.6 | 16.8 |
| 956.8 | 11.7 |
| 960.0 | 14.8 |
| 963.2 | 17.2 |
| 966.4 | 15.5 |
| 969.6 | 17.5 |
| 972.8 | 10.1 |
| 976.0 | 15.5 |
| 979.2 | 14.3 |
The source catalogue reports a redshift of 0.907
